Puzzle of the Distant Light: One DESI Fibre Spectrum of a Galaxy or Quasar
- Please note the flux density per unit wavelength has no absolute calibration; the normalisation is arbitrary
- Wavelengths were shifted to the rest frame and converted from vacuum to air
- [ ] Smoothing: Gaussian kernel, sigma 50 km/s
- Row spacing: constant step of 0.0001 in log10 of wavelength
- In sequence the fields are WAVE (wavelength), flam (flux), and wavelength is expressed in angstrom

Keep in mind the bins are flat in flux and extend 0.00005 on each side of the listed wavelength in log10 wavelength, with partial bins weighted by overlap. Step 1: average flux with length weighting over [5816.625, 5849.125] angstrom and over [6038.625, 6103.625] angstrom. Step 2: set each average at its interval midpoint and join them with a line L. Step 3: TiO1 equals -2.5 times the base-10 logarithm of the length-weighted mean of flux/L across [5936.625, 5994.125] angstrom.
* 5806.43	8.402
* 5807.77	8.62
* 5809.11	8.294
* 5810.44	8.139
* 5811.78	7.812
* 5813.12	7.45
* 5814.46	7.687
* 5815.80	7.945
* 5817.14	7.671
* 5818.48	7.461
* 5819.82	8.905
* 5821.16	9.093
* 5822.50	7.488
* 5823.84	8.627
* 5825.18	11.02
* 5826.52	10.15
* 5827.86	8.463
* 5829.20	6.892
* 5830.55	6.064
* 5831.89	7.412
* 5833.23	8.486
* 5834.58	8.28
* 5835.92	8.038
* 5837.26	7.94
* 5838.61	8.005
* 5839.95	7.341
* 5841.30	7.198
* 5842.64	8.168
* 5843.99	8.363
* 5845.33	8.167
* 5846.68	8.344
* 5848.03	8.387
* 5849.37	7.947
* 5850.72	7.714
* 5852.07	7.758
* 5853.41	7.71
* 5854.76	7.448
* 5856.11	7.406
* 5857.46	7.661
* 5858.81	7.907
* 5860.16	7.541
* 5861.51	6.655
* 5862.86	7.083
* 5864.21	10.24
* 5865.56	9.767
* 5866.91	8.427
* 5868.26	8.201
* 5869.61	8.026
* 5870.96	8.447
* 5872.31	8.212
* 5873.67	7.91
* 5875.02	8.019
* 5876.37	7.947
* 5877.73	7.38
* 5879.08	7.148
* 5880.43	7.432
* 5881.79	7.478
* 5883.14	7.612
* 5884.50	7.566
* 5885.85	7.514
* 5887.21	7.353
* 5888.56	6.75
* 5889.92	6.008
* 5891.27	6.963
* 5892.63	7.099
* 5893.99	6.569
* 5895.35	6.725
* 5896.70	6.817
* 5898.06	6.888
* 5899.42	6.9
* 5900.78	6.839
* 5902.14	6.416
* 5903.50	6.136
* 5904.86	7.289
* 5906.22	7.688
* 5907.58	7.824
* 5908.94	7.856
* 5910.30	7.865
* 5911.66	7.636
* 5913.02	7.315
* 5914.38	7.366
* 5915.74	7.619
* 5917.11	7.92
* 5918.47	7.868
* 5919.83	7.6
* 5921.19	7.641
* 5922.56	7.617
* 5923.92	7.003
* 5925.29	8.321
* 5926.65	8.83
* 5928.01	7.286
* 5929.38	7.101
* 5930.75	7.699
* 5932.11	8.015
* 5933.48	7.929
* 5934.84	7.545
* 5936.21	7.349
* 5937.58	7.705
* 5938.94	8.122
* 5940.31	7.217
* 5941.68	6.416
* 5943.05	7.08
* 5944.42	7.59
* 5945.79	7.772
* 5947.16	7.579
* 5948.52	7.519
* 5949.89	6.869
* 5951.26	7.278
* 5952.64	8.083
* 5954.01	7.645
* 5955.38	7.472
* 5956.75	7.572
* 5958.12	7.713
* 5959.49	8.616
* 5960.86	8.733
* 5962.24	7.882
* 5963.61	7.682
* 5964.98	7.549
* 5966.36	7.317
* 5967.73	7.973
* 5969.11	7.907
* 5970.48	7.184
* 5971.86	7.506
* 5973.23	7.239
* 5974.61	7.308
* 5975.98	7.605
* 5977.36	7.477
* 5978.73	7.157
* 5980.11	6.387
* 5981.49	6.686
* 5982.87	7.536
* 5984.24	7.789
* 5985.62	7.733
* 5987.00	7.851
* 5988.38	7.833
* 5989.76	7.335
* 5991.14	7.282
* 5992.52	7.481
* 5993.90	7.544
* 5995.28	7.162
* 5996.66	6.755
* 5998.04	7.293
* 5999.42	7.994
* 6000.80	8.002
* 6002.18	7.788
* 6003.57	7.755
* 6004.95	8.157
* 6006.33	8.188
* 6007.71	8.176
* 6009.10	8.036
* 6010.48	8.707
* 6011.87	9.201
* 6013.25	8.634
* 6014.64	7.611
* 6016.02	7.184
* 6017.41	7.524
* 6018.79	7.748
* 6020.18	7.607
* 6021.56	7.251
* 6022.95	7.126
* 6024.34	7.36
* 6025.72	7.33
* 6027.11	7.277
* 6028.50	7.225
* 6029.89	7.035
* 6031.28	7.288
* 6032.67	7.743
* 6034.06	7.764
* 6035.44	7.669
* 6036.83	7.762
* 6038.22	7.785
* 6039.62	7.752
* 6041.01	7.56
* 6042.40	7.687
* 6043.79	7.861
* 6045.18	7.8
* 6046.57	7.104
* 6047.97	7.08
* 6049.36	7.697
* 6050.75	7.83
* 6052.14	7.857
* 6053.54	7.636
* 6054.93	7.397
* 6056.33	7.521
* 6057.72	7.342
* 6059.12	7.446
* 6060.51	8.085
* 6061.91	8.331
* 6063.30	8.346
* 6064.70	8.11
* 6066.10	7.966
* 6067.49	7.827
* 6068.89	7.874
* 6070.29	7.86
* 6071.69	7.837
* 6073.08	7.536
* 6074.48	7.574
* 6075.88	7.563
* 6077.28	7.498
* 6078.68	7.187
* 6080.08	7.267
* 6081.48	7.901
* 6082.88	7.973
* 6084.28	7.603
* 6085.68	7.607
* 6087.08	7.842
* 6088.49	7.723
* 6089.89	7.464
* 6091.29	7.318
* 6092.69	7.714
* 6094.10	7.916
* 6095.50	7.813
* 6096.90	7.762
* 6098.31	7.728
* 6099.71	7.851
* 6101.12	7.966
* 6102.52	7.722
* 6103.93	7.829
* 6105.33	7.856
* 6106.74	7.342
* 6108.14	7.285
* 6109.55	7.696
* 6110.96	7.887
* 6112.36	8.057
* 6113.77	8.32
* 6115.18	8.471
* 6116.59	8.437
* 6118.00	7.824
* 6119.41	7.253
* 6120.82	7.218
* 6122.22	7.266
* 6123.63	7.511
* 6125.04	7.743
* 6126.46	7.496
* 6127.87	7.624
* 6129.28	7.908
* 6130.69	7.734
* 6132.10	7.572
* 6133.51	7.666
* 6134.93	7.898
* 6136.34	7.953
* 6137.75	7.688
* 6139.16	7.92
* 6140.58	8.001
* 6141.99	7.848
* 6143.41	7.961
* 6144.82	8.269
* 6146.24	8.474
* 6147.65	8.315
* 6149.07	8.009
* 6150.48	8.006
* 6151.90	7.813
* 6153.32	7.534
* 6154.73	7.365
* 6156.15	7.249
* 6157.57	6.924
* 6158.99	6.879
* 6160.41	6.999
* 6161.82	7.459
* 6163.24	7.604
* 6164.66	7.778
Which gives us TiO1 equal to 0.05 mag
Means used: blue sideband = 8.17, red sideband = 7.7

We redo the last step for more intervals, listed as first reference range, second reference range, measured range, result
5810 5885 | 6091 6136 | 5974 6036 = 0.04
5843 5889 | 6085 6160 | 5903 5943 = 0.04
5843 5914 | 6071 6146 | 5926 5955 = 0.01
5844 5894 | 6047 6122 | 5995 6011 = -0.01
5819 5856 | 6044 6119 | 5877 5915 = 0.12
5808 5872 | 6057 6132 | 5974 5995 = 0.07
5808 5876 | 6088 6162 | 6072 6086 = 0.03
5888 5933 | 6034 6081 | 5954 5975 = -0.04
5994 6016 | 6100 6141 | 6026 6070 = 0.03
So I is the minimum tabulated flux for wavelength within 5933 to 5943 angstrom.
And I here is 6.416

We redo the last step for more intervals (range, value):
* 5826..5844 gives 6.064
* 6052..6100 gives 7.187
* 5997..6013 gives 7.293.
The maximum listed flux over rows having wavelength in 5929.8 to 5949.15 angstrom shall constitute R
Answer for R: 8.122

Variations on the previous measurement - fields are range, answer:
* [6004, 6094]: 9.201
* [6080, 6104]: 7.973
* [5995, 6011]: 8.707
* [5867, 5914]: 8.447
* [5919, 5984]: 8.83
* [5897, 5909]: 7.856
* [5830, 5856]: 8.486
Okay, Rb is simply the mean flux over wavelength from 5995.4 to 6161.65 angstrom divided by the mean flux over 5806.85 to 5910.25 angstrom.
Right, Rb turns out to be 0.99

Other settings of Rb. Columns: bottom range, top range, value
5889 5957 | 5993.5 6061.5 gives 1.04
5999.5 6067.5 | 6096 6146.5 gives 1.01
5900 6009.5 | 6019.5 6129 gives 1.01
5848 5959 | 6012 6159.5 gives 1.02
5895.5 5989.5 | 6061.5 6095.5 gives 1.03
